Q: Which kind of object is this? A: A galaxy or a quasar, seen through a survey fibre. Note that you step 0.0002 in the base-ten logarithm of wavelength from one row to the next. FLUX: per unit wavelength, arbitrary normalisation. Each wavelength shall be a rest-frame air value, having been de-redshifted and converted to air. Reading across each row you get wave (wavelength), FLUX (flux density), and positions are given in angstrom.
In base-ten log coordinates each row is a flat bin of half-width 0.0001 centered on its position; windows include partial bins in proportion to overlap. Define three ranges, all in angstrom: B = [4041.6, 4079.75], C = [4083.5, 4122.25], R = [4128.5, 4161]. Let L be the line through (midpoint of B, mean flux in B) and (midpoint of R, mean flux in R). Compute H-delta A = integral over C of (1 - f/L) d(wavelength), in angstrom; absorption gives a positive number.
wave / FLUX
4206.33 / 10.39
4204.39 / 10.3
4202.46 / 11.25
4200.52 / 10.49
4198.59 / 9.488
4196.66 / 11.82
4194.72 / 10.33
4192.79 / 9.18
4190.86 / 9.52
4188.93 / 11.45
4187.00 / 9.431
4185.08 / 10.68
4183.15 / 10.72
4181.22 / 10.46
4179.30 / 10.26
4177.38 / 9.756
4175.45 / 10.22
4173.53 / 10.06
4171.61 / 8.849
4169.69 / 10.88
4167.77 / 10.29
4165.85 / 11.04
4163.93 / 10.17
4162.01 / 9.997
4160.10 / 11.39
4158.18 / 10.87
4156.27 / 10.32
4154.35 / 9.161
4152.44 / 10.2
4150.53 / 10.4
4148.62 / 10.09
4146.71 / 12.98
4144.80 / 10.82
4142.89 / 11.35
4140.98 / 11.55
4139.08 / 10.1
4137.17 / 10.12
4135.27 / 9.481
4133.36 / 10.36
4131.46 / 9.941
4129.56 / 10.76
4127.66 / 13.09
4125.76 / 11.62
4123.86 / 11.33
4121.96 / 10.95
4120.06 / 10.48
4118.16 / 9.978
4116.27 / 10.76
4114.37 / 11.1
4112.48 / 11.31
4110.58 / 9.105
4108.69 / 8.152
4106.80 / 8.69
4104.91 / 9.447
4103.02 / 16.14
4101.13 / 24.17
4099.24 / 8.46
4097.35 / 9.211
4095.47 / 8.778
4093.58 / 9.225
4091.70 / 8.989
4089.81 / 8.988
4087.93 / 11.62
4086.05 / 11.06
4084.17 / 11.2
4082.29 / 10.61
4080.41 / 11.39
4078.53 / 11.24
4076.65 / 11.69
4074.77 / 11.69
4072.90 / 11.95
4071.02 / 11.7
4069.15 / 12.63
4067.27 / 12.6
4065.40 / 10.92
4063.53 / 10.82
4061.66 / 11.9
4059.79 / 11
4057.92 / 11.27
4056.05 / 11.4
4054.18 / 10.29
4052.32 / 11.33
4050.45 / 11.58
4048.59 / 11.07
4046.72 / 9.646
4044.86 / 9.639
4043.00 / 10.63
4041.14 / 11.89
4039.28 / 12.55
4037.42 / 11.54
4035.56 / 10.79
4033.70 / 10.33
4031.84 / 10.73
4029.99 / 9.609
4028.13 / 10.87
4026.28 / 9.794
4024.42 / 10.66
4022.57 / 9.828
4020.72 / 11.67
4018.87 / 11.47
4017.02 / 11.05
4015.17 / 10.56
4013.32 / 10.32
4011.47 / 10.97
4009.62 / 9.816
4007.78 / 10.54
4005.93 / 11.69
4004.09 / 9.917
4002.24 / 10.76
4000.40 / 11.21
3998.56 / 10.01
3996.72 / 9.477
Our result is 0.3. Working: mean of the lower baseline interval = 11.3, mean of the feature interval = 10.8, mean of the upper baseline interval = 10.6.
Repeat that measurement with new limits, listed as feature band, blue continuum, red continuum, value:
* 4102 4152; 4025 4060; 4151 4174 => -1.7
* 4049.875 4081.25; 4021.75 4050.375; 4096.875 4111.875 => -1.0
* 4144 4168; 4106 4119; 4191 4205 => -1.1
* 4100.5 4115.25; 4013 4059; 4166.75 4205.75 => -2.0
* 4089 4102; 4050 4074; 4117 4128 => 0.3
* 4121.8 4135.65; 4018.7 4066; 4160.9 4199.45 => -0.7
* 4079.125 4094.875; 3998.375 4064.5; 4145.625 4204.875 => 0.4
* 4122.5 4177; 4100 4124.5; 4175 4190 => 1.7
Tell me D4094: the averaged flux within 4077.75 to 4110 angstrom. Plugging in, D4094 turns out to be 11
